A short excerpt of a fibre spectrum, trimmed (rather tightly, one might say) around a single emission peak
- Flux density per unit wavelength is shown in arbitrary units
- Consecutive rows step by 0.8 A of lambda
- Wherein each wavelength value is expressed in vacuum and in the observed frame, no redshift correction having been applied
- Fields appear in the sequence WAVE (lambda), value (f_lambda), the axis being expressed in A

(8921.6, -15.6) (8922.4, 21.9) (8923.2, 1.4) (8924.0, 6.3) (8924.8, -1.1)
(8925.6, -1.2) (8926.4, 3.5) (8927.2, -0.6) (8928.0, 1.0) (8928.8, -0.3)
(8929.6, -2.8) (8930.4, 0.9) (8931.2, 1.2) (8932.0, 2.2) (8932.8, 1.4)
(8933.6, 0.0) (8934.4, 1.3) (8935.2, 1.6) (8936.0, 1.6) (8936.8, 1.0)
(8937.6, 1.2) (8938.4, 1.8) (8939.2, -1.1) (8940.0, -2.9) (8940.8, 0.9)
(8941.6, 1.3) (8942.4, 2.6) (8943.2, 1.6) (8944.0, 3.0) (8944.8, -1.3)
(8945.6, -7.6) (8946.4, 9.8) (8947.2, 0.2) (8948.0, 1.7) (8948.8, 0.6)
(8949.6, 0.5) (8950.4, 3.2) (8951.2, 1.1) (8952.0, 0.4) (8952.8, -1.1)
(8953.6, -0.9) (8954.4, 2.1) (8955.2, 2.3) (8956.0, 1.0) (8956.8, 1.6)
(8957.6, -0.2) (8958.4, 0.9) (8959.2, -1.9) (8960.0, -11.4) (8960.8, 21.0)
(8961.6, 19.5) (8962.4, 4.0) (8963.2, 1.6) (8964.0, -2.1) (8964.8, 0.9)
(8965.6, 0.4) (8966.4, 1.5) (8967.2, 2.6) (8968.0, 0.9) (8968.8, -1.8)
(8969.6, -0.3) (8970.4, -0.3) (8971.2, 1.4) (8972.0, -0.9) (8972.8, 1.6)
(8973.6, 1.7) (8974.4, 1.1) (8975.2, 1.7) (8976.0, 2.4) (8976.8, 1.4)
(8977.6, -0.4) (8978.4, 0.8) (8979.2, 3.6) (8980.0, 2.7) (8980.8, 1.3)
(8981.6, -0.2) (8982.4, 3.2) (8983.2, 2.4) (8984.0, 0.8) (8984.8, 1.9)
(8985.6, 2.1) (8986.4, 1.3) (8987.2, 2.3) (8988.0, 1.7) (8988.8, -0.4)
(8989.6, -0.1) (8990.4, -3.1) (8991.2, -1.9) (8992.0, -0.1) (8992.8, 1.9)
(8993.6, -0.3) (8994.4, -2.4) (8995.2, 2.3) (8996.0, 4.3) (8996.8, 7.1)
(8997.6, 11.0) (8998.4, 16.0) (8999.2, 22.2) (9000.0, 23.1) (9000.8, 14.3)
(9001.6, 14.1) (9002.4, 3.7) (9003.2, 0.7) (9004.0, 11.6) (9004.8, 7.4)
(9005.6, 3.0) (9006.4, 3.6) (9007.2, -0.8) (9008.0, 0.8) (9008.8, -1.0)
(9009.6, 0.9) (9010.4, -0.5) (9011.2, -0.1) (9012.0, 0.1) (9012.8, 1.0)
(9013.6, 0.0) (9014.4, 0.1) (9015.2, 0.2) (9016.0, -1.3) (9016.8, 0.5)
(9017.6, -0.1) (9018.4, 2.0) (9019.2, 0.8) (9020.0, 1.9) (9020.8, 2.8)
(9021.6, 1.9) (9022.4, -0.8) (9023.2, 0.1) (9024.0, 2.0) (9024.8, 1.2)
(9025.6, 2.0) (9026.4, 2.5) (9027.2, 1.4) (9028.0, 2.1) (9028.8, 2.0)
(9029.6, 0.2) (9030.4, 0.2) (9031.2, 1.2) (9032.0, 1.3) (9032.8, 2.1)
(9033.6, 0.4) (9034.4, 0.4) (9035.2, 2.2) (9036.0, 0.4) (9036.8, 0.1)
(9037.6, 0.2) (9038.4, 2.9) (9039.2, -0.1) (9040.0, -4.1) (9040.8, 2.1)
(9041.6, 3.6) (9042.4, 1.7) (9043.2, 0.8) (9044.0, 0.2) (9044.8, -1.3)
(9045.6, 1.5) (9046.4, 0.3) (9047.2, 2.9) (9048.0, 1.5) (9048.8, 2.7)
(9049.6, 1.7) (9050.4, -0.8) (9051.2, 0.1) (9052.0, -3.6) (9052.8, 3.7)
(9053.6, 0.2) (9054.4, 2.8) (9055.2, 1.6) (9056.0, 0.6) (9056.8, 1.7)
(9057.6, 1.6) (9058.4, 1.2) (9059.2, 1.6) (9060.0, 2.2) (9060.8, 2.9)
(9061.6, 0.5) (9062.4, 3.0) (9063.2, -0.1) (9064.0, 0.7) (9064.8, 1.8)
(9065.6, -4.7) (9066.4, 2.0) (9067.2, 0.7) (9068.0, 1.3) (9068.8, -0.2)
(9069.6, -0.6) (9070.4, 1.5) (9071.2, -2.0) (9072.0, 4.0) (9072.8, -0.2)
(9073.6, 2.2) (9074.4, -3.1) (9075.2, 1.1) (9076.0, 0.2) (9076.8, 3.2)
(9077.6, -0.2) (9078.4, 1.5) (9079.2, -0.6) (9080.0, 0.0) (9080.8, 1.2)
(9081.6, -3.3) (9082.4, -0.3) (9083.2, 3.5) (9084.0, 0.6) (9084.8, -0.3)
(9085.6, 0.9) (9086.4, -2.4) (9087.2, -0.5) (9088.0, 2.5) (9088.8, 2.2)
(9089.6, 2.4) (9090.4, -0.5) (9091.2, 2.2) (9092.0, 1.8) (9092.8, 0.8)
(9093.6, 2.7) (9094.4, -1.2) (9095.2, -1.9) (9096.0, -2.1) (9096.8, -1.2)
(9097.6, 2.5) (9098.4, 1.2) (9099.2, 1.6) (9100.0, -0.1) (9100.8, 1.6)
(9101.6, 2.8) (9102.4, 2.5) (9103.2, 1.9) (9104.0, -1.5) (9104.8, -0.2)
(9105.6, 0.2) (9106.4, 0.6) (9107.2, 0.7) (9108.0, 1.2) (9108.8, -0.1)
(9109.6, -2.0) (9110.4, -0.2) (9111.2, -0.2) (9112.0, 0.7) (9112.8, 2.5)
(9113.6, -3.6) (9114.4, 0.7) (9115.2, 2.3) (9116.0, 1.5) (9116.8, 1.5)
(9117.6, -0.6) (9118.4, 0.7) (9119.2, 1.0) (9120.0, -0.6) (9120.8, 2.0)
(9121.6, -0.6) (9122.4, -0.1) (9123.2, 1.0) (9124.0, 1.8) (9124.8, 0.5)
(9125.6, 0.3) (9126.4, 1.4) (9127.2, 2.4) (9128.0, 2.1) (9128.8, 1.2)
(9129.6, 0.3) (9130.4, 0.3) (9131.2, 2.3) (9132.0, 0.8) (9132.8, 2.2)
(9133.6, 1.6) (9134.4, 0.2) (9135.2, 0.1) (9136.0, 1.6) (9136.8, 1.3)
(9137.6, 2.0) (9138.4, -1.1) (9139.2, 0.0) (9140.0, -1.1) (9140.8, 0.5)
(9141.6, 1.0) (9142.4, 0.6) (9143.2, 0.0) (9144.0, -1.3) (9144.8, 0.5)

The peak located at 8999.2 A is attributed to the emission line [O III]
